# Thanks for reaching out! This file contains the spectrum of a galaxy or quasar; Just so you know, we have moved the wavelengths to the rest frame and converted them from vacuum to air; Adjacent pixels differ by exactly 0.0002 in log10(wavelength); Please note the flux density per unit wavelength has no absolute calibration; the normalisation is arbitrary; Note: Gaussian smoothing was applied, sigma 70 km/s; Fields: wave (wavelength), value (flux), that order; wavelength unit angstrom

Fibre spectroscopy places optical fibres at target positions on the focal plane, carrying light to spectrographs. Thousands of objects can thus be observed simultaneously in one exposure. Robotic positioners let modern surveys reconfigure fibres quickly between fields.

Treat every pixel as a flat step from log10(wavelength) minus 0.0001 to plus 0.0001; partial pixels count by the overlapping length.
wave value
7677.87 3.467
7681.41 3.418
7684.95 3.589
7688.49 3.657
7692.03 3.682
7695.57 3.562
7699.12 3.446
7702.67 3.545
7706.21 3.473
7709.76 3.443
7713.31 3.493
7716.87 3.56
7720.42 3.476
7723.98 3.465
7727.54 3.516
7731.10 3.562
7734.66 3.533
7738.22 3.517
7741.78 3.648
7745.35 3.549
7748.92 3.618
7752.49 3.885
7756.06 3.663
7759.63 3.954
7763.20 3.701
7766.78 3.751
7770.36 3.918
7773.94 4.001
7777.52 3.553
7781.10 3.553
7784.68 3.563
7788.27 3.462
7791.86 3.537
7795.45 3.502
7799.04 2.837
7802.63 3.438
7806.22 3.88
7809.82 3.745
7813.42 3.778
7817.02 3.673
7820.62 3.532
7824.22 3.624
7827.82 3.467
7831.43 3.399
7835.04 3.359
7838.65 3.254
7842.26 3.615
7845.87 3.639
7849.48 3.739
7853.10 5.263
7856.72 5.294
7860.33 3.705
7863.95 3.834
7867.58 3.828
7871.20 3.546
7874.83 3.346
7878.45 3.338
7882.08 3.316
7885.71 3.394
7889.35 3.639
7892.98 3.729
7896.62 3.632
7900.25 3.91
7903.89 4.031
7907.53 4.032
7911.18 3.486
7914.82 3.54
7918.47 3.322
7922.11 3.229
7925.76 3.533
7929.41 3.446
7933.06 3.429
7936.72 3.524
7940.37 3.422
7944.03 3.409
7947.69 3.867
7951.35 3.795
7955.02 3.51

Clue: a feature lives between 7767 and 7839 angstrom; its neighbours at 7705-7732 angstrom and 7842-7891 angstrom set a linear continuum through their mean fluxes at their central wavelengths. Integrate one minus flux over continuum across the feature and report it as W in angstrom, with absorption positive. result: 2.3 angstrom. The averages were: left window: 3.5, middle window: 3.56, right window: 3.83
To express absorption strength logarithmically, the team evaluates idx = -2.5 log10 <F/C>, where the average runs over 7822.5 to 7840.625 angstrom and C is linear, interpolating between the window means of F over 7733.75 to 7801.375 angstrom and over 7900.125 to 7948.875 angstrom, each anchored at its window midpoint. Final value 0.055 mag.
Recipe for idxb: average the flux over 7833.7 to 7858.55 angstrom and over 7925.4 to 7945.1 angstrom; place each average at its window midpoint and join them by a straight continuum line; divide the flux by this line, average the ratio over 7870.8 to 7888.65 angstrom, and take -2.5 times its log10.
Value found 0.13 mag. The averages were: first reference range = 4.04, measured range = 3.39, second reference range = 3.46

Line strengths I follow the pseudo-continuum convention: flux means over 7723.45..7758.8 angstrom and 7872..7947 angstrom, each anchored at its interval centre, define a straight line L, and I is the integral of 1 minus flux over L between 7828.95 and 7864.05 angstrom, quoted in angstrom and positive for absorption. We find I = -3.3 angstrom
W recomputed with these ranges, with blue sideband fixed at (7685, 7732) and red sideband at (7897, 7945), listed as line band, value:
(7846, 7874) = -4.37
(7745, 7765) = -1.15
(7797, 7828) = -0.07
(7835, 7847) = 0.27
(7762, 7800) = -0.55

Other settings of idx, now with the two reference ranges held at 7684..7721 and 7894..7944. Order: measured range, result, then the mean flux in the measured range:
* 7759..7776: -0.089 mag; 3.85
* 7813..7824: -0.025 mag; 3.64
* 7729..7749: -0.006 mag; 3.57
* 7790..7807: 0.044 mag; 3.41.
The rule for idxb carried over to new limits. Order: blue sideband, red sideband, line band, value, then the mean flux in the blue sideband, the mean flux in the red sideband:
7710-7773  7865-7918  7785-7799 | 0.06 mag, 3.64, 3.62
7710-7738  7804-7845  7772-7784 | -0.04 mag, 3.51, 3.57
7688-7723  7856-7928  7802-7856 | -0.03 mag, 3.53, 3.66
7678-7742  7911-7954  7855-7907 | -0.07 mag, 3.53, 3.5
